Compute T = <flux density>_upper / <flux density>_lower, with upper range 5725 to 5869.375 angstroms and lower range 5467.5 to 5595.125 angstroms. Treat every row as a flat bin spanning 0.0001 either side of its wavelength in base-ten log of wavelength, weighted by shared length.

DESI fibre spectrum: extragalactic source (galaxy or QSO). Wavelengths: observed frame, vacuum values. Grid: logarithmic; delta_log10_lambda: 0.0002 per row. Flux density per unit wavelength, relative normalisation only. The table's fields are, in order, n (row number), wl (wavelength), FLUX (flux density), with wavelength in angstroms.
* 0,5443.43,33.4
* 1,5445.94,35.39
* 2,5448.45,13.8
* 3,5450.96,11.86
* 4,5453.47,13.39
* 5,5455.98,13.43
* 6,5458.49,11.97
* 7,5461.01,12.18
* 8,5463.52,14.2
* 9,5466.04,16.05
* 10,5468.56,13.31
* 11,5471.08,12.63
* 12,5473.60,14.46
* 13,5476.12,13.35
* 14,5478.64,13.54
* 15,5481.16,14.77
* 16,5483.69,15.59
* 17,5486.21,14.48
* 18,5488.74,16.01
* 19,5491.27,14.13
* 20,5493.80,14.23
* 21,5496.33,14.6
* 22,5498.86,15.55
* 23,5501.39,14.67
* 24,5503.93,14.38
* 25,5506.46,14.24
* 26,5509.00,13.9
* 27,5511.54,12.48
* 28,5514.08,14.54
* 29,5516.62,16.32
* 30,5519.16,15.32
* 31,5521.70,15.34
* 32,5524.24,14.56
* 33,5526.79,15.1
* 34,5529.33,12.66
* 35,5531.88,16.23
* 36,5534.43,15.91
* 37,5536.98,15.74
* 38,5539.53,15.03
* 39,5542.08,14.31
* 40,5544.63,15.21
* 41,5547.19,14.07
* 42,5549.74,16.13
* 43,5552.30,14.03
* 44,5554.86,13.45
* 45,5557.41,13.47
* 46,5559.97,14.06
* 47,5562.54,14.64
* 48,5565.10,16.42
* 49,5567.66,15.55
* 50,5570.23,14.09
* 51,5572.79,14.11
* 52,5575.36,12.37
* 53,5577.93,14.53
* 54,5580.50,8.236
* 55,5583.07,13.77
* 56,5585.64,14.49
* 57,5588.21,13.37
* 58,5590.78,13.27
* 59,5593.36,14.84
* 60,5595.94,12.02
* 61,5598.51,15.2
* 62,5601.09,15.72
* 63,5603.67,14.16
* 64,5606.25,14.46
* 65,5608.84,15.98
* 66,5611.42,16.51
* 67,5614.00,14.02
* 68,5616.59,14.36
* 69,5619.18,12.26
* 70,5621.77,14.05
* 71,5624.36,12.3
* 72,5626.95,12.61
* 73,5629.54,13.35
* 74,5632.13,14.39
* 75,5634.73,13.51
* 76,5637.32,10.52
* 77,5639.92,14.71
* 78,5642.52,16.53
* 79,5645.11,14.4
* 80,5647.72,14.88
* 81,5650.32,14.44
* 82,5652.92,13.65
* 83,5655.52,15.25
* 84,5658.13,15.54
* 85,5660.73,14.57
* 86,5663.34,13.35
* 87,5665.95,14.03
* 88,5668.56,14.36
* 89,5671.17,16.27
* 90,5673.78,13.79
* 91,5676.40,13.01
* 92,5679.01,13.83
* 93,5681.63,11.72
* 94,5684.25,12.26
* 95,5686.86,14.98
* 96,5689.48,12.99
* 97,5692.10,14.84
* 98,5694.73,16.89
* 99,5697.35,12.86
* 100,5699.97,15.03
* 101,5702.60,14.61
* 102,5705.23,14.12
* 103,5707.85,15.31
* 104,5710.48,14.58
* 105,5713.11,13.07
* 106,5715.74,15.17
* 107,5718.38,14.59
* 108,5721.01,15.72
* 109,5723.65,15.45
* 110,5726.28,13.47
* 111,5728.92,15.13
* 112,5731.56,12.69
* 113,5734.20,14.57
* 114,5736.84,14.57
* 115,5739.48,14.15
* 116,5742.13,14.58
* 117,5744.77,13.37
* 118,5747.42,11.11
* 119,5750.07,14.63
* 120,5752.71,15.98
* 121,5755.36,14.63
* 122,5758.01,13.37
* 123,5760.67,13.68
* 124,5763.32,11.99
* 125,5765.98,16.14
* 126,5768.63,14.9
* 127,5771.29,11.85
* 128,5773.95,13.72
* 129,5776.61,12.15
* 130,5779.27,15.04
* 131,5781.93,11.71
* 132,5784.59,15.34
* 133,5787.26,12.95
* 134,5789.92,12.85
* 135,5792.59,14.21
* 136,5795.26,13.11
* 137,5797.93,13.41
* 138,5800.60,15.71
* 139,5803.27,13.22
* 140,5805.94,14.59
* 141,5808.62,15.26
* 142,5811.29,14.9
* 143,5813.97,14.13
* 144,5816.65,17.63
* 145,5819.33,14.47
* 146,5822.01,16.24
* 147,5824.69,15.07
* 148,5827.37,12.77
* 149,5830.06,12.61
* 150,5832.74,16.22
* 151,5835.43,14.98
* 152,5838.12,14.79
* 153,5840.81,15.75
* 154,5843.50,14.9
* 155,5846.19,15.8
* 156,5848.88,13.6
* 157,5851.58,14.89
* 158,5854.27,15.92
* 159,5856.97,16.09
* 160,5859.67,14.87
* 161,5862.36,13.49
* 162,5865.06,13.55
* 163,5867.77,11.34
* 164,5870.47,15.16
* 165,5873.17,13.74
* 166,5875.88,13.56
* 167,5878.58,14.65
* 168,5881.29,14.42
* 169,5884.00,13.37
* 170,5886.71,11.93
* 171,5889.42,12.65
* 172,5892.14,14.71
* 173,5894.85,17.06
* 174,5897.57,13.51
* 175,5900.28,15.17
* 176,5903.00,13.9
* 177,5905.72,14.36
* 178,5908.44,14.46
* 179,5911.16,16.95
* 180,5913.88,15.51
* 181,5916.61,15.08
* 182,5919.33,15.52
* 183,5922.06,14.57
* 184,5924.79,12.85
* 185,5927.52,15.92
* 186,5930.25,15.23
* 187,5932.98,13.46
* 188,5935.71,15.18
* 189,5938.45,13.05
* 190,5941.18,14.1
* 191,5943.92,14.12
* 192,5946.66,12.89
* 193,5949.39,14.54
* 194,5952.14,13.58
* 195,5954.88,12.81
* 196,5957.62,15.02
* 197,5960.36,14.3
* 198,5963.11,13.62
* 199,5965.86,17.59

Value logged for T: 0.99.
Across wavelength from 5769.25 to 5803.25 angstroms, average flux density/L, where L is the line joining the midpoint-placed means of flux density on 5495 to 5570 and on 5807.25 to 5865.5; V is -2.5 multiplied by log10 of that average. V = 0.11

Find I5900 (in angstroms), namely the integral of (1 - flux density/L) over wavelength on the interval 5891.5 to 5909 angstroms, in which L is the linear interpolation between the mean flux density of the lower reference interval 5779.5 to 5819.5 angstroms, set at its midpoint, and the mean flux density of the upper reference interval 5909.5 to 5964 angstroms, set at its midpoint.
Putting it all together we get -0.46 angstroms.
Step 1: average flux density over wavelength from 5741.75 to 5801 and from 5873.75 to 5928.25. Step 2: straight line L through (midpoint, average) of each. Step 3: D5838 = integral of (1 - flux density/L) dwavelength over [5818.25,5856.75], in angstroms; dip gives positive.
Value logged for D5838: -2.2 angstroms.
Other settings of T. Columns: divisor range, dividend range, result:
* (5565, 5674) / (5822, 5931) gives 1.03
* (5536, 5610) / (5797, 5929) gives 1.03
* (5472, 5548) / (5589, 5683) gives 0.96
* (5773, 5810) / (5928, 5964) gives 1.02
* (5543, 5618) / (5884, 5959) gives 1.01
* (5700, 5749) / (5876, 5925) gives 1.02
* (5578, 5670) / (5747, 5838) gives 1.01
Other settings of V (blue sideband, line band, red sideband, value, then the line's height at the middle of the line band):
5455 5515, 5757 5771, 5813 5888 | 0.04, 14.4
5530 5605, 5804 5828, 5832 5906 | -0.05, 14.4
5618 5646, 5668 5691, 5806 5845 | 0.01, 13.9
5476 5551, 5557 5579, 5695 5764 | 0.02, 14.6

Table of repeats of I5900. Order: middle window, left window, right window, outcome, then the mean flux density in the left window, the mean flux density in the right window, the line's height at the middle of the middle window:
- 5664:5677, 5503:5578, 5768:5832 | 0.03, 14.6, 14.1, 14.3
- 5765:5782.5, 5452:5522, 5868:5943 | 0.82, 14.2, 14.4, 14.3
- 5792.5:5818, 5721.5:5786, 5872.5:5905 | -1.18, 13.9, 14.1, 14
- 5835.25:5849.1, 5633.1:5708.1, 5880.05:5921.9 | -0.58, 14.2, 14.6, 14.5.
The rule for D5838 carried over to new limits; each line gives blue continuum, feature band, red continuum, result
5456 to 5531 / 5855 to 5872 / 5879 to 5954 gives 0.25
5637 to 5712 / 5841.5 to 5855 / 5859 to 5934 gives -0.66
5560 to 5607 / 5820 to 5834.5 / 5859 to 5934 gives -0.35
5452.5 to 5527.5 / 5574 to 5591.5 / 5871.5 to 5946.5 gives 1.78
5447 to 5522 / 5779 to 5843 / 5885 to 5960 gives -0.57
